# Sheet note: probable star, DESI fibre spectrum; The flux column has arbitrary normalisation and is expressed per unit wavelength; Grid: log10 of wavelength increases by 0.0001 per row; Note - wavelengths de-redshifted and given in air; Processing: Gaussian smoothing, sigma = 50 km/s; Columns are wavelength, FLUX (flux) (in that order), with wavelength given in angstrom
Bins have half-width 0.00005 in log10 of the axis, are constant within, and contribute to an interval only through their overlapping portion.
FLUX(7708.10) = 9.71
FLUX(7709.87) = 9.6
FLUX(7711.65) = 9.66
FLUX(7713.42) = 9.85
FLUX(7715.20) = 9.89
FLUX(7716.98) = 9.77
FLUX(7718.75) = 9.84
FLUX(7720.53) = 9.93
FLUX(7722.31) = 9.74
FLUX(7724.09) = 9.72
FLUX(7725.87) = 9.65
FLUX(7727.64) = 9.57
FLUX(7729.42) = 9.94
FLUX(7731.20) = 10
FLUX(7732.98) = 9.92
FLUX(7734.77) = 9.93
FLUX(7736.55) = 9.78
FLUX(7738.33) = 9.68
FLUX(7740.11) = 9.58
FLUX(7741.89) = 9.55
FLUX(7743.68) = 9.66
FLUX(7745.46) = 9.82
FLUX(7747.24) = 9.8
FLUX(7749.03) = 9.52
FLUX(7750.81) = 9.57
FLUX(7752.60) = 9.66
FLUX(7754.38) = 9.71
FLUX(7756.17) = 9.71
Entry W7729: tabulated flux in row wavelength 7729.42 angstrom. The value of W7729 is 9.94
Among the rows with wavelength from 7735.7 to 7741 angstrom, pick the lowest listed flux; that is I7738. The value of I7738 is 9.58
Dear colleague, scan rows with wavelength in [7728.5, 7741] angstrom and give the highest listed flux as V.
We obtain 10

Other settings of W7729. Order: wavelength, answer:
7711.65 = 9.66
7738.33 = 9.68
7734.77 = 9.93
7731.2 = 10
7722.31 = 9.74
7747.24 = 9.8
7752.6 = 9.66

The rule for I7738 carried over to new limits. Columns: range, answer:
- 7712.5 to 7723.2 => 9.74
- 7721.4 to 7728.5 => 9.57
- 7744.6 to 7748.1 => 9.8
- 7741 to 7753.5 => 9.52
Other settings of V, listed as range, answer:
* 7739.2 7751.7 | 9.82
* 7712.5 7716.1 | 9.89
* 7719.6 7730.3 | 9.94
